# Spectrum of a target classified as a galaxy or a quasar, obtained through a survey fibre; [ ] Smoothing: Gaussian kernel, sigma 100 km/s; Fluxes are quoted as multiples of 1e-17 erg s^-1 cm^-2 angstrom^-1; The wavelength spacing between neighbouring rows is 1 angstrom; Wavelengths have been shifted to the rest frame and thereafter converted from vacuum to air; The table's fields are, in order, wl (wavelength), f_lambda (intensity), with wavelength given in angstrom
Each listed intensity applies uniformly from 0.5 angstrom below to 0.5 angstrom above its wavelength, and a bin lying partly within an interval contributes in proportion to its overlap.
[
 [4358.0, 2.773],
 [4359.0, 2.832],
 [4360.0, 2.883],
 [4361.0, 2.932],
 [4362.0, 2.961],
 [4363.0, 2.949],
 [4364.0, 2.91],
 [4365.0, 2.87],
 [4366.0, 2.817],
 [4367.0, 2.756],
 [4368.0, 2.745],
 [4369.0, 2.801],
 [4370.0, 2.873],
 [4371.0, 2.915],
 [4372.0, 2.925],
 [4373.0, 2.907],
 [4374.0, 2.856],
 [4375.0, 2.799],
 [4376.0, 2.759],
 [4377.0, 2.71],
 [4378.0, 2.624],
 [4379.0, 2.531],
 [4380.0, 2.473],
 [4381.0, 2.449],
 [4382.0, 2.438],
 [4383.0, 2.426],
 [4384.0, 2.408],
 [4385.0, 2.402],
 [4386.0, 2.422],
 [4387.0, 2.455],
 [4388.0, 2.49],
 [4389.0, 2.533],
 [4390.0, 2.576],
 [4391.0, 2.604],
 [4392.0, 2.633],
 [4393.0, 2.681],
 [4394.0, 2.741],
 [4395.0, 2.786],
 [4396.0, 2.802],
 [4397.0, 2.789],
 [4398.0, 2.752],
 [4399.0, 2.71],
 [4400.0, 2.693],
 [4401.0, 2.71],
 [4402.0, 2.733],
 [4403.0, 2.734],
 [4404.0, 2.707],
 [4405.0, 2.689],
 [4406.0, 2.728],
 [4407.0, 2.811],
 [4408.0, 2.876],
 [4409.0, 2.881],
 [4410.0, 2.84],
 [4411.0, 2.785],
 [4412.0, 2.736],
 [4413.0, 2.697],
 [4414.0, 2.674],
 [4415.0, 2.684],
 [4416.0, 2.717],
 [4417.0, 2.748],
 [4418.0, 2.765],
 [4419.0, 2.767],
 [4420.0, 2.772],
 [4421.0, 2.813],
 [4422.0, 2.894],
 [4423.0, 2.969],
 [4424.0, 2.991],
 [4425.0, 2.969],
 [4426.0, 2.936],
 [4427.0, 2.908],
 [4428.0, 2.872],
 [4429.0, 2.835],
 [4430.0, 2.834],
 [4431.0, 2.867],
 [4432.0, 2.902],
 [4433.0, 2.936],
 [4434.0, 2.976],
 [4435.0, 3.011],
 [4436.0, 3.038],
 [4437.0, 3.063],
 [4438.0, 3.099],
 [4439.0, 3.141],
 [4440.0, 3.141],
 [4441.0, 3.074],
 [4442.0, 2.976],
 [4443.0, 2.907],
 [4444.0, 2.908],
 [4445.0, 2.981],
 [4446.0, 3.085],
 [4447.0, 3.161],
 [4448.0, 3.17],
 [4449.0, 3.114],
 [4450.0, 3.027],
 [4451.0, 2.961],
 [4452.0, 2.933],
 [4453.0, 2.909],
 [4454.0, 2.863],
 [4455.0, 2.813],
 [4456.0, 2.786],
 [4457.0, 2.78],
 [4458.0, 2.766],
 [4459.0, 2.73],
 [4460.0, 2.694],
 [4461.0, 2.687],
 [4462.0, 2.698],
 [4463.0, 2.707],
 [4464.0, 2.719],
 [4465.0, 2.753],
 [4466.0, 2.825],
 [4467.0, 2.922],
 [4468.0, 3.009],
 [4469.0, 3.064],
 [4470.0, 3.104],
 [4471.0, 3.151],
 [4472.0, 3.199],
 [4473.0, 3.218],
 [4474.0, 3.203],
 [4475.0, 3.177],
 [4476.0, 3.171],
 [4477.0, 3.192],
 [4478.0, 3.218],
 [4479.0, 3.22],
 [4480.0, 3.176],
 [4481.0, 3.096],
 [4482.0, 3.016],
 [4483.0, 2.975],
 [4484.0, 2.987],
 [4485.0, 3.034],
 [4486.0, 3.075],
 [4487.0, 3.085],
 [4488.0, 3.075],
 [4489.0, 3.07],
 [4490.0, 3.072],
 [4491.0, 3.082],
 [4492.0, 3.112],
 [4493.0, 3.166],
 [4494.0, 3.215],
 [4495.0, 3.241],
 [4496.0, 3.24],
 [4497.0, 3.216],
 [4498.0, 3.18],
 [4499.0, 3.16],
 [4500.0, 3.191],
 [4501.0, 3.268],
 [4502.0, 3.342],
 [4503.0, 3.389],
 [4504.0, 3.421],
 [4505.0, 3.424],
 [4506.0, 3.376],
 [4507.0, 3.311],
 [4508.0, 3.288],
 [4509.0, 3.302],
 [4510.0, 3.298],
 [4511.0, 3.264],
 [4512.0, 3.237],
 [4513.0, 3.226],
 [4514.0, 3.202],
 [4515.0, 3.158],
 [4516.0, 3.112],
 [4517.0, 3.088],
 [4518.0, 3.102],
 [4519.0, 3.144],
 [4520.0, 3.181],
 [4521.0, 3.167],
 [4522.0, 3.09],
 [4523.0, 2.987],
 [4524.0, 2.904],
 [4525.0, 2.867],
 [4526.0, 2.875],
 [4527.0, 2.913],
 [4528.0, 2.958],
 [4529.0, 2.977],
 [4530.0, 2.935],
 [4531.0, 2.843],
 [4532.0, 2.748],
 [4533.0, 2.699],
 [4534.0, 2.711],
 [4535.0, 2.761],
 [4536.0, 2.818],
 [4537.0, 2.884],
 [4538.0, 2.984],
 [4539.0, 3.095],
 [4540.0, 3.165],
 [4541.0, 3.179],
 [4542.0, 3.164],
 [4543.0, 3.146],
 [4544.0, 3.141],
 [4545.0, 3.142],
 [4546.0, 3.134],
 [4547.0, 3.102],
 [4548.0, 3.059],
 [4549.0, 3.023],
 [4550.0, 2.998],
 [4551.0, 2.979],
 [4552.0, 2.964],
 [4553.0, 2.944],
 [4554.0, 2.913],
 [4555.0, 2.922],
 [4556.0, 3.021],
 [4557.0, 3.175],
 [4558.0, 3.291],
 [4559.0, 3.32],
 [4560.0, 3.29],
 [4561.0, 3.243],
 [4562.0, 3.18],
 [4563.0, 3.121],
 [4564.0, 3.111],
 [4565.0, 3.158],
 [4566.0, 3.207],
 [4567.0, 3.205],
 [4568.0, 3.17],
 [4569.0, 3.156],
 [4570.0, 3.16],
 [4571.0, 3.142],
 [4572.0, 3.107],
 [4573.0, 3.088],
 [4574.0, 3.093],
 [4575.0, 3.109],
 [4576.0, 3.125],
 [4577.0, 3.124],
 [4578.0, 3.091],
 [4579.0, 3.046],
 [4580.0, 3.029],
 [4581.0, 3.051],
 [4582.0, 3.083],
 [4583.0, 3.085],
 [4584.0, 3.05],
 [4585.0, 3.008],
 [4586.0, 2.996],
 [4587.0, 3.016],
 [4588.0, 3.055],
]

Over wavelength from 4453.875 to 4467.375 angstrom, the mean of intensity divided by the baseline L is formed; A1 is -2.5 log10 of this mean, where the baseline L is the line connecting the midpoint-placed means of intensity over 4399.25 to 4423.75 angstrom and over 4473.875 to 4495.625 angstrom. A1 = 0.09 mag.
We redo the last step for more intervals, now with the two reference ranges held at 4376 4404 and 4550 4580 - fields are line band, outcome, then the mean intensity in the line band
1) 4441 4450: -0.101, 3.04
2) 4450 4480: -0.047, 2.95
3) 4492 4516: -0.112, 3.26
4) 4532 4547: 0.016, 3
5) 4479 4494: -0.071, 3.08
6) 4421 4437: -0.080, 2.93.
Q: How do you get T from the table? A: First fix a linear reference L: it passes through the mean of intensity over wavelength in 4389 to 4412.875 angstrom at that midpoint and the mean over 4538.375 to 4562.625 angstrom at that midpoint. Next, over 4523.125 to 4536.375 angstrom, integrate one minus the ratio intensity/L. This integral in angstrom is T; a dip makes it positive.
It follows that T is 0.9 angstrom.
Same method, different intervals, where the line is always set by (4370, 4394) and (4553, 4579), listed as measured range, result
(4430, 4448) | -1.5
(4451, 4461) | 0.1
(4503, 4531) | -1.3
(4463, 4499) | -2.4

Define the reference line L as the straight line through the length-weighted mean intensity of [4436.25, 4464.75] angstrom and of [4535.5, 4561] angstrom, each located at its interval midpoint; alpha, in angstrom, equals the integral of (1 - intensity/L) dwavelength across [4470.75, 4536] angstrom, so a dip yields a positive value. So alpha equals -2.4 angstrom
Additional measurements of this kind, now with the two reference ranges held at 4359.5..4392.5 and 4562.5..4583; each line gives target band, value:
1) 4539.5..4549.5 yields -0.2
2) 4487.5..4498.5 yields -0.8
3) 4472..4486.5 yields -1.1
